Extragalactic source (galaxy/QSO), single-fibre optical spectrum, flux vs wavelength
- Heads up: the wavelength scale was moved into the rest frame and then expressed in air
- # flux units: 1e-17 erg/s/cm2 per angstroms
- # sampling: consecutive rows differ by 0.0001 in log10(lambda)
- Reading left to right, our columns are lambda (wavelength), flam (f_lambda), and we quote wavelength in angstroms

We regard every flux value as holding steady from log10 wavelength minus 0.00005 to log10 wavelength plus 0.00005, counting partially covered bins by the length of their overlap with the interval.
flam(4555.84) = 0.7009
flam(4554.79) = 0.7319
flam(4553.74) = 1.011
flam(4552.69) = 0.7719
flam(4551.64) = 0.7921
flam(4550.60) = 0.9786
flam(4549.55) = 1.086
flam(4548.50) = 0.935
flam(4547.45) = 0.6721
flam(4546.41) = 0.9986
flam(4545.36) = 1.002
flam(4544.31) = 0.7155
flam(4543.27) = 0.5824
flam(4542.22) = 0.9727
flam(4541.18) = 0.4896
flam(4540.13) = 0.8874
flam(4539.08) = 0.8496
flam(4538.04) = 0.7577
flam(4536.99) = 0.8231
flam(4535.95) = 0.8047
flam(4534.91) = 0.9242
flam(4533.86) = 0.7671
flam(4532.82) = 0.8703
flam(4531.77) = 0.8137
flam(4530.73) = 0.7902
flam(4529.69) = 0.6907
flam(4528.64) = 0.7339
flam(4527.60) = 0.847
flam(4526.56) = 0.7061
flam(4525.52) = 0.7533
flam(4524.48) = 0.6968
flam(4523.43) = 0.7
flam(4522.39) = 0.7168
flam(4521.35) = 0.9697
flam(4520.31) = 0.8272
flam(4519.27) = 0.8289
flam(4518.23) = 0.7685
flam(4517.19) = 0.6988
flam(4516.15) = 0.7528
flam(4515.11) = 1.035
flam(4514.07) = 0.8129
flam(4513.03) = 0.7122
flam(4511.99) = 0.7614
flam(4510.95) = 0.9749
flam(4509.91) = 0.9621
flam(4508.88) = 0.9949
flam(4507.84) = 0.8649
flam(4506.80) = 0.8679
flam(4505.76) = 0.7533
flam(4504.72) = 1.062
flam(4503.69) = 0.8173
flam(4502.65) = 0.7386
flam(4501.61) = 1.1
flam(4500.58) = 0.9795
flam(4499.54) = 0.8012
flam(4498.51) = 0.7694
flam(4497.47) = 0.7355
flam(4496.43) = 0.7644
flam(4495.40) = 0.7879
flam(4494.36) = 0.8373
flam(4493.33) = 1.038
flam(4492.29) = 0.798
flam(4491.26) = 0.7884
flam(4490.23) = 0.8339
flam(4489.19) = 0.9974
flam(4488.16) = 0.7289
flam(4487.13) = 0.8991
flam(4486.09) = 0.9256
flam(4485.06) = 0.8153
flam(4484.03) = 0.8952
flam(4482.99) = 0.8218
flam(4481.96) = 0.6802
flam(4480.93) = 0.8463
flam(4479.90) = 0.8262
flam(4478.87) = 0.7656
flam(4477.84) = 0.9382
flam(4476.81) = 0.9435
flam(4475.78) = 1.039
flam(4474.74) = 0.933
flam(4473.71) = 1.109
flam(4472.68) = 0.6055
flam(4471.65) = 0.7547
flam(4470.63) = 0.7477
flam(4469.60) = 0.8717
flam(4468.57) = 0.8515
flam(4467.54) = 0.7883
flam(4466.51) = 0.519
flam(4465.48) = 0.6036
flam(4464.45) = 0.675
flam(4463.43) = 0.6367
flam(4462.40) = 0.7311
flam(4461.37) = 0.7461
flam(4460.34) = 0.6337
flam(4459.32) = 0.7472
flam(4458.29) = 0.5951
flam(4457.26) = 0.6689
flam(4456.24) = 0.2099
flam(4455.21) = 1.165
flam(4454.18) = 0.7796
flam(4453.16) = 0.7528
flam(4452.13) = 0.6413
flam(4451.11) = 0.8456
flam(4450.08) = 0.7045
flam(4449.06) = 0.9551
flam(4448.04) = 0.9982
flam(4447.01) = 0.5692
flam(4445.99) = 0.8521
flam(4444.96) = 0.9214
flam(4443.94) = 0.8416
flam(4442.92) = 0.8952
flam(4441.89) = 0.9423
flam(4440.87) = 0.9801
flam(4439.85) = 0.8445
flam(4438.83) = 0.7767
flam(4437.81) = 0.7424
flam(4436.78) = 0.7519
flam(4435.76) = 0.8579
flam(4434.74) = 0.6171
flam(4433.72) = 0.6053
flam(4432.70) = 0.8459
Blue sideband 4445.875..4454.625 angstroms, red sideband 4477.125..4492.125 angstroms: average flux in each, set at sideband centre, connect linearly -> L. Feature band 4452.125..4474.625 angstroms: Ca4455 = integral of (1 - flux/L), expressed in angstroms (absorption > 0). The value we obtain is 2.3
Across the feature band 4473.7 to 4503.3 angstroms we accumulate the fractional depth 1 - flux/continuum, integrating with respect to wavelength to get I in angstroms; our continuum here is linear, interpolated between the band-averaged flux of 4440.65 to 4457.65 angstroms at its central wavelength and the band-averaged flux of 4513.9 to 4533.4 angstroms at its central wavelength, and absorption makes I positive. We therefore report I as -2.4 angstroms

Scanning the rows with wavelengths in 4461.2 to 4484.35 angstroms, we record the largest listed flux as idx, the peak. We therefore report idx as 1.109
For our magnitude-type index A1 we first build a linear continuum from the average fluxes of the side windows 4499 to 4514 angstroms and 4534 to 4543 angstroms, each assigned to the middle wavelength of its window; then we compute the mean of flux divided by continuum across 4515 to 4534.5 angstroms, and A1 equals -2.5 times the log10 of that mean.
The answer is 0.074 mag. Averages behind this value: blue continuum 0.883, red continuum 0.805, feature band 0.783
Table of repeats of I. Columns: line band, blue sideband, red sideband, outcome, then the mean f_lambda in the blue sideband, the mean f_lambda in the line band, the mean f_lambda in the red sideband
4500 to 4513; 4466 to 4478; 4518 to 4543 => -1.4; 0.839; 0.899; 0.789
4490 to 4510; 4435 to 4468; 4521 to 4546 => -2.3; 0.76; 0.863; 0.786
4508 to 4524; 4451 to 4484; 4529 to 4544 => -1.1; 0.766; 0.835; 0.786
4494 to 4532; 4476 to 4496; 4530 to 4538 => 0.6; 0.854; 0.822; 0.82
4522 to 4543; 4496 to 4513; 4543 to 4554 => 2.2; 0.867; 0.778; 0.871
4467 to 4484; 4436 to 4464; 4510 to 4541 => -1.3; 0.776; 0.846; 0.801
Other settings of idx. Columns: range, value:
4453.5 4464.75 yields 1.165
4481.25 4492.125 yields 0.9974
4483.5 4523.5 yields 1.1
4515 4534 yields 1.035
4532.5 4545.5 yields 1.002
